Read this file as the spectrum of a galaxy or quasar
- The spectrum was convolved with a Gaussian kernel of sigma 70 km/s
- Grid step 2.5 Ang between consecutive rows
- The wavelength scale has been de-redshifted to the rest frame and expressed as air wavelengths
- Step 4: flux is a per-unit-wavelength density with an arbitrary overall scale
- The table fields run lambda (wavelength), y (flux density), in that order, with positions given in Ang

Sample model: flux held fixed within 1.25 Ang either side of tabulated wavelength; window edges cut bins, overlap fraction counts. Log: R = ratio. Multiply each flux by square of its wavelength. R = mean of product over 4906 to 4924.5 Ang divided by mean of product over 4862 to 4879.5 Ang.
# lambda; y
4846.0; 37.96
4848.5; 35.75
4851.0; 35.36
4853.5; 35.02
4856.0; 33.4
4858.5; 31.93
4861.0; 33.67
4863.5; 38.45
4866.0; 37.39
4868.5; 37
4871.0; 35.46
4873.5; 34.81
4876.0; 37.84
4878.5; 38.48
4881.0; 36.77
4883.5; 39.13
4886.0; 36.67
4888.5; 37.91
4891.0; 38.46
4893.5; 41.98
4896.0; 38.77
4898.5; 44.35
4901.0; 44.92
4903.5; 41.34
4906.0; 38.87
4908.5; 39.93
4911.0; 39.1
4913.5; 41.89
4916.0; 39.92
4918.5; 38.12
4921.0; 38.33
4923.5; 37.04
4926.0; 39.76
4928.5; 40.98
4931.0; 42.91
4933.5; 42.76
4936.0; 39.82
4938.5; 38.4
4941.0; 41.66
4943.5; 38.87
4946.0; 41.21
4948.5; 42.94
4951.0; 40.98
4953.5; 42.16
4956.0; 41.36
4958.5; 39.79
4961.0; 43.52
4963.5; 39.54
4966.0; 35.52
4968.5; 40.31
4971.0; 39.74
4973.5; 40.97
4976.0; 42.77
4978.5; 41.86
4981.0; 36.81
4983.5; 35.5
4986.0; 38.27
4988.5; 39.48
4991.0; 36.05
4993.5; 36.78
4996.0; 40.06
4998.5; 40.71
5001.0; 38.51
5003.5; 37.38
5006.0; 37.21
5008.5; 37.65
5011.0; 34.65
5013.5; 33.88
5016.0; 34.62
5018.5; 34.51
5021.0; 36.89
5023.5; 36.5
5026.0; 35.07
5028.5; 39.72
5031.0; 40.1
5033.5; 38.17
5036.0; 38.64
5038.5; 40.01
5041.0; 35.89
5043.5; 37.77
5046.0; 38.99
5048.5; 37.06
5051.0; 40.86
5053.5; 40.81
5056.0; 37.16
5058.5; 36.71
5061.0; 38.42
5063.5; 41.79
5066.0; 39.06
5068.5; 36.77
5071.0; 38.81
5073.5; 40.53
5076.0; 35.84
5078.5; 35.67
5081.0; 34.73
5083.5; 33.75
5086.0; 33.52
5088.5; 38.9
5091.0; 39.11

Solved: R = 1.1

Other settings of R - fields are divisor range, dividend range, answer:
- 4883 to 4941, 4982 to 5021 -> 0.96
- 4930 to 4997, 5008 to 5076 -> 0.98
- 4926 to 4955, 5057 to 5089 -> 0.96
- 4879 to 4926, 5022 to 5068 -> 1.03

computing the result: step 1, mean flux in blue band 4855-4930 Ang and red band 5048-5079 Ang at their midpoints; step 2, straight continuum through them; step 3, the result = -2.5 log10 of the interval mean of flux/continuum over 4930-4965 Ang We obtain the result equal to -0.071 mag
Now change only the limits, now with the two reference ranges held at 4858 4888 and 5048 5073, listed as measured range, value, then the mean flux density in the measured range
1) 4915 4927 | -0.040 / 38.6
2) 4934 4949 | -0.085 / 40.5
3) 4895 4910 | -0.122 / 41.4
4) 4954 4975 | -0.070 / 40.2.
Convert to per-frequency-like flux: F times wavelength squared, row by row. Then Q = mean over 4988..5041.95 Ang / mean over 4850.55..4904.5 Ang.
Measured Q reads 1.05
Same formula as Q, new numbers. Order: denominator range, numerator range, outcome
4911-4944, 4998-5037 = 0.96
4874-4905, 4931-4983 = 1.05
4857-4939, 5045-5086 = 1.04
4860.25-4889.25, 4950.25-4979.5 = 1.14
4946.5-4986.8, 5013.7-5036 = 0.94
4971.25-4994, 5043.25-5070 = 1.03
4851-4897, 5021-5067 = 1.12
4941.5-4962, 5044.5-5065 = 0.98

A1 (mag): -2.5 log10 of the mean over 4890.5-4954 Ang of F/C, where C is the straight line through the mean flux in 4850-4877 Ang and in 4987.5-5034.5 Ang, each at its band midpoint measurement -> -0.13 mag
